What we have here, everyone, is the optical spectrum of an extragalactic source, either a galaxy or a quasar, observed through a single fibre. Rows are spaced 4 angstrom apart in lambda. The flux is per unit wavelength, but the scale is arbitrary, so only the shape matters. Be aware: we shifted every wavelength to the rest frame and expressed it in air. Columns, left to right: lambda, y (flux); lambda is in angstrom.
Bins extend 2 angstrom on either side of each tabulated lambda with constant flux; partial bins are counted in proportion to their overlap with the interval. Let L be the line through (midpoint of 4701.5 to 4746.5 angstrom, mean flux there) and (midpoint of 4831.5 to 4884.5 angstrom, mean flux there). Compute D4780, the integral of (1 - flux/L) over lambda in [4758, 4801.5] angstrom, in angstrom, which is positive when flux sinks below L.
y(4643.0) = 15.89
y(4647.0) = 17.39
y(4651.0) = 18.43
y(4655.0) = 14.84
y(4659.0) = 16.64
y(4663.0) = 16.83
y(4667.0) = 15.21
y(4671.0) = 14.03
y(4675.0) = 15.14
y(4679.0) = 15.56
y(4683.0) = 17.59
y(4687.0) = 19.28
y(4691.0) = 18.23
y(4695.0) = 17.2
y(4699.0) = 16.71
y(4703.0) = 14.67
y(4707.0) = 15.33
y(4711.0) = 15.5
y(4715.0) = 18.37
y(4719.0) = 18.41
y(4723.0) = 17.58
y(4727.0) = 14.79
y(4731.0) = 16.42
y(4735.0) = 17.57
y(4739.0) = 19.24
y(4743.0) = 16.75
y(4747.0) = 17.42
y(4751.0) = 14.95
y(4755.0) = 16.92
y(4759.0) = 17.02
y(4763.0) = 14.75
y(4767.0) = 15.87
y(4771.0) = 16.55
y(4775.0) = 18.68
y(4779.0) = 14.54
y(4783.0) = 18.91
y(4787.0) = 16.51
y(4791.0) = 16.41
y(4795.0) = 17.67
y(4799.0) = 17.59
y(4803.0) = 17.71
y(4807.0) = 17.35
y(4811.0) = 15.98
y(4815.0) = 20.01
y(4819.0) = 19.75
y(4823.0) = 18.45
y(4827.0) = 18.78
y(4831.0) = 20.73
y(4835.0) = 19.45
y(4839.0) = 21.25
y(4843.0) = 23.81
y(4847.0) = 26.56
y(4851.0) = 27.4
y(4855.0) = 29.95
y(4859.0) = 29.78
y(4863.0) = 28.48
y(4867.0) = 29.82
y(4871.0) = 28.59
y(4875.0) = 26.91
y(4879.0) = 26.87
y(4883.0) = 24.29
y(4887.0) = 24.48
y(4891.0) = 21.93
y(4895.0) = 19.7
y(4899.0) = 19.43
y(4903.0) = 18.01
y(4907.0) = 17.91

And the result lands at 8.3 angstrom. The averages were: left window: 16.8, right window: 26.3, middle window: 16.8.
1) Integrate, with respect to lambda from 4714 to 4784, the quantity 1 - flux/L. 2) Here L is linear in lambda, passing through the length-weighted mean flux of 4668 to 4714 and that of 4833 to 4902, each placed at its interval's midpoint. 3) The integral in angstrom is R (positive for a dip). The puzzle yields 8.2 angstrom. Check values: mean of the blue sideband 16.3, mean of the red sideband 25.1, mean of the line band 16.9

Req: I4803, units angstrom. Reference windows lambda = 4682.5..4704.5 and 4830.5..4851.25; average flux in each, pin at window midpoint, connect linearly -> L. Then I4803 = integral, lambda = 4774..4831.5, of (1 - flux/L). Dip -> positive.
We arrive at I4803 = 9.89 angstrom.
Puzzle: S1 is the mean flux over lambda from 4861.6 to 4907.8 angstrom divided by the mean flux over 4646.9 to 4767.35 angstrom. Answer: 1.44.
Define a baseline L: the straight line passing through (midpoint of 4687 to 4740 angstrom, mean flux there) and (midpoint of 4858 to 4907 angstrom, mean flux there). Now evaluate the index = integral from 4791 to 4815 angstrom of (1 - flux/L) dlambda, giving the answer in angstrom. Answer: 4.04 angstrom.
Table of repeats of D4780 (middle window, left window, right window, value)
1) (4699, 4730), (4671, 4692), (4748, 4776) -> 0.41 angstrom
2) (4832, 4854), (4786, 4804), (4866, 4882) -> -0.17 angstrom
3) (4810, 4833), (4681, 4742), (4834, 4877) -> 5.05 angstrom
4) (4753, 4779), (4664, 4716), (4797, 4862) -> 3.73 angstrom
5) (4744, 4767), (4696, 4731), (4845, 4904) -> 3.19 angstrom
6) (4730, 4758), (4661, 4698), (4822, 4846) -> 1.90 angstrom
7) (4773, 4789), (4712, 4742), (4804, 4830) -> 0.77 angstrom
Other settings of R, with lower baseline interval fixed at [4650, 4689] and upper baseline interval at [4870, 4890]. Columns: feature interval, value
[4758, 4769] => 2.6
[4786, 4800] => 3.1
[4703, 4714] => 1.5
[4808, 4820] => 2.4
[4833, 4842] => 1.2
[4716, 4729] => 1.2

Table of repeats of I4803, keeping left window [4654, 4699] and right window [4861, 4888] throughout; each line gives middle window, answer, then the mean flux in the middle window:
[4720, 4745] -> 3.0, 17.1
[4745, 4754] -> 1.8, 16.3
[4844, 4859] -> -1.2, 27.9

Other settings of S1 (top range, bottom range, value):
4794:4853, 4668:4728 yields 1.22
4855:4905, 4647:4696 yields 1.51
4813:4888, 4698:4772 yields 1.48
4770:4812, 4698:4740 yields 1.02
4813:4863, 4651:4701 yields 1.41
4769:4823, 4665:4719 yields 1.07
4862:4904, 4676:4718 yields 1.45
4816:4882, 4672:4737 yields 1.48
